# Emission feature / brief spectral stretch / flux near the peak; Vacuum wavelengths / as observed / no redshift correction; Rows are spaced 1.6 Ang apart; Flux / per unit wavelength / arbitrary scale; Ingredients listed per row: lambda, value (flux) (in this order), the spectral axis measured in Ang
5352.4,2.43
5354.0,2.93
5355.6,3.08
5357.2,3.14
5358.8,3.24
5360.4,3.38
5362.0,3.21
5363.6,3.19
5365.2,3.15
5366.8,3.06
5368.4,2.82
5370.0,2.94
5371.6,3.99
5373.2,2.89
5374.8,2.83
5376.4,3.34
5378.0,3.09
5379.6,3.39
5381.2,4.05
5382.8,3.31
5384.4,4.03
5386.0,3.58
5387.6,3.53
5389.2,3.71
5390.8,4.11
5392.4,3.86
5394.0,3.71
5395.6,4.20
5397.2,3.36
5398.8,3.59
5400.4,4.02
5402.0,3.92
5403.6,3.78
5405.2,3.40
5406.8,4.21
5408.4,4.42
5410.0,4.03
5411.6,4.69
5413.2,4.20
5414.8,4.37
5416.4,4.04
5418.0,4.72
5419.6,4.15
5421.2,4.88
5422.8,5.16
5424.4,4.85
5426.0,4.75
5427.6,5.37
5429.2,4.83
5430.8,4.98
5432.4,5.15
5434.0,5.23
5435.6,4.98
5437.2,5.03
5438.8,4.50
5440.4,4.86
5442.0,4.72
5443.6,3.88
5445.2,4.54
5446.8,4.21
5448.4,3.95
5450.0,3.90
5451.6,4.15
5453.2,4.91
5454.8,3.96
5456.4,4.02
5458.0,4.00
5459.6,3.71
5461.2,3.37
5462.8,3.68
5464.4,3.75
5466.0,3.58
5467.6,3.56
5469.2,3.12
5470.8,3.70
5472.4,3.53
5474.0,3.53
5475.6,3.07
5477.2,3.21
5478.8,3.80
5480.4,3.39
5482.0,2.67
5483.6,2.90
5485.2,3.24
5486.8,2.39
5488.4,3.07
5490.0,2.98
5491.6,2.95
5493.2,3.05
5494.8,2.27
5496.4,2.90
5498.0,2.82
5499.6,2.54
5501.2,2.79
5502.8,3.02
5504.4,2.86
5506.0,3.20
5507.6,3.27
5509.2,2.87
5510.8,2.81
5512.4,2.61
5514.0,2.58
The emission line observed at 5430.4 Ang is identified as C IV 1549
